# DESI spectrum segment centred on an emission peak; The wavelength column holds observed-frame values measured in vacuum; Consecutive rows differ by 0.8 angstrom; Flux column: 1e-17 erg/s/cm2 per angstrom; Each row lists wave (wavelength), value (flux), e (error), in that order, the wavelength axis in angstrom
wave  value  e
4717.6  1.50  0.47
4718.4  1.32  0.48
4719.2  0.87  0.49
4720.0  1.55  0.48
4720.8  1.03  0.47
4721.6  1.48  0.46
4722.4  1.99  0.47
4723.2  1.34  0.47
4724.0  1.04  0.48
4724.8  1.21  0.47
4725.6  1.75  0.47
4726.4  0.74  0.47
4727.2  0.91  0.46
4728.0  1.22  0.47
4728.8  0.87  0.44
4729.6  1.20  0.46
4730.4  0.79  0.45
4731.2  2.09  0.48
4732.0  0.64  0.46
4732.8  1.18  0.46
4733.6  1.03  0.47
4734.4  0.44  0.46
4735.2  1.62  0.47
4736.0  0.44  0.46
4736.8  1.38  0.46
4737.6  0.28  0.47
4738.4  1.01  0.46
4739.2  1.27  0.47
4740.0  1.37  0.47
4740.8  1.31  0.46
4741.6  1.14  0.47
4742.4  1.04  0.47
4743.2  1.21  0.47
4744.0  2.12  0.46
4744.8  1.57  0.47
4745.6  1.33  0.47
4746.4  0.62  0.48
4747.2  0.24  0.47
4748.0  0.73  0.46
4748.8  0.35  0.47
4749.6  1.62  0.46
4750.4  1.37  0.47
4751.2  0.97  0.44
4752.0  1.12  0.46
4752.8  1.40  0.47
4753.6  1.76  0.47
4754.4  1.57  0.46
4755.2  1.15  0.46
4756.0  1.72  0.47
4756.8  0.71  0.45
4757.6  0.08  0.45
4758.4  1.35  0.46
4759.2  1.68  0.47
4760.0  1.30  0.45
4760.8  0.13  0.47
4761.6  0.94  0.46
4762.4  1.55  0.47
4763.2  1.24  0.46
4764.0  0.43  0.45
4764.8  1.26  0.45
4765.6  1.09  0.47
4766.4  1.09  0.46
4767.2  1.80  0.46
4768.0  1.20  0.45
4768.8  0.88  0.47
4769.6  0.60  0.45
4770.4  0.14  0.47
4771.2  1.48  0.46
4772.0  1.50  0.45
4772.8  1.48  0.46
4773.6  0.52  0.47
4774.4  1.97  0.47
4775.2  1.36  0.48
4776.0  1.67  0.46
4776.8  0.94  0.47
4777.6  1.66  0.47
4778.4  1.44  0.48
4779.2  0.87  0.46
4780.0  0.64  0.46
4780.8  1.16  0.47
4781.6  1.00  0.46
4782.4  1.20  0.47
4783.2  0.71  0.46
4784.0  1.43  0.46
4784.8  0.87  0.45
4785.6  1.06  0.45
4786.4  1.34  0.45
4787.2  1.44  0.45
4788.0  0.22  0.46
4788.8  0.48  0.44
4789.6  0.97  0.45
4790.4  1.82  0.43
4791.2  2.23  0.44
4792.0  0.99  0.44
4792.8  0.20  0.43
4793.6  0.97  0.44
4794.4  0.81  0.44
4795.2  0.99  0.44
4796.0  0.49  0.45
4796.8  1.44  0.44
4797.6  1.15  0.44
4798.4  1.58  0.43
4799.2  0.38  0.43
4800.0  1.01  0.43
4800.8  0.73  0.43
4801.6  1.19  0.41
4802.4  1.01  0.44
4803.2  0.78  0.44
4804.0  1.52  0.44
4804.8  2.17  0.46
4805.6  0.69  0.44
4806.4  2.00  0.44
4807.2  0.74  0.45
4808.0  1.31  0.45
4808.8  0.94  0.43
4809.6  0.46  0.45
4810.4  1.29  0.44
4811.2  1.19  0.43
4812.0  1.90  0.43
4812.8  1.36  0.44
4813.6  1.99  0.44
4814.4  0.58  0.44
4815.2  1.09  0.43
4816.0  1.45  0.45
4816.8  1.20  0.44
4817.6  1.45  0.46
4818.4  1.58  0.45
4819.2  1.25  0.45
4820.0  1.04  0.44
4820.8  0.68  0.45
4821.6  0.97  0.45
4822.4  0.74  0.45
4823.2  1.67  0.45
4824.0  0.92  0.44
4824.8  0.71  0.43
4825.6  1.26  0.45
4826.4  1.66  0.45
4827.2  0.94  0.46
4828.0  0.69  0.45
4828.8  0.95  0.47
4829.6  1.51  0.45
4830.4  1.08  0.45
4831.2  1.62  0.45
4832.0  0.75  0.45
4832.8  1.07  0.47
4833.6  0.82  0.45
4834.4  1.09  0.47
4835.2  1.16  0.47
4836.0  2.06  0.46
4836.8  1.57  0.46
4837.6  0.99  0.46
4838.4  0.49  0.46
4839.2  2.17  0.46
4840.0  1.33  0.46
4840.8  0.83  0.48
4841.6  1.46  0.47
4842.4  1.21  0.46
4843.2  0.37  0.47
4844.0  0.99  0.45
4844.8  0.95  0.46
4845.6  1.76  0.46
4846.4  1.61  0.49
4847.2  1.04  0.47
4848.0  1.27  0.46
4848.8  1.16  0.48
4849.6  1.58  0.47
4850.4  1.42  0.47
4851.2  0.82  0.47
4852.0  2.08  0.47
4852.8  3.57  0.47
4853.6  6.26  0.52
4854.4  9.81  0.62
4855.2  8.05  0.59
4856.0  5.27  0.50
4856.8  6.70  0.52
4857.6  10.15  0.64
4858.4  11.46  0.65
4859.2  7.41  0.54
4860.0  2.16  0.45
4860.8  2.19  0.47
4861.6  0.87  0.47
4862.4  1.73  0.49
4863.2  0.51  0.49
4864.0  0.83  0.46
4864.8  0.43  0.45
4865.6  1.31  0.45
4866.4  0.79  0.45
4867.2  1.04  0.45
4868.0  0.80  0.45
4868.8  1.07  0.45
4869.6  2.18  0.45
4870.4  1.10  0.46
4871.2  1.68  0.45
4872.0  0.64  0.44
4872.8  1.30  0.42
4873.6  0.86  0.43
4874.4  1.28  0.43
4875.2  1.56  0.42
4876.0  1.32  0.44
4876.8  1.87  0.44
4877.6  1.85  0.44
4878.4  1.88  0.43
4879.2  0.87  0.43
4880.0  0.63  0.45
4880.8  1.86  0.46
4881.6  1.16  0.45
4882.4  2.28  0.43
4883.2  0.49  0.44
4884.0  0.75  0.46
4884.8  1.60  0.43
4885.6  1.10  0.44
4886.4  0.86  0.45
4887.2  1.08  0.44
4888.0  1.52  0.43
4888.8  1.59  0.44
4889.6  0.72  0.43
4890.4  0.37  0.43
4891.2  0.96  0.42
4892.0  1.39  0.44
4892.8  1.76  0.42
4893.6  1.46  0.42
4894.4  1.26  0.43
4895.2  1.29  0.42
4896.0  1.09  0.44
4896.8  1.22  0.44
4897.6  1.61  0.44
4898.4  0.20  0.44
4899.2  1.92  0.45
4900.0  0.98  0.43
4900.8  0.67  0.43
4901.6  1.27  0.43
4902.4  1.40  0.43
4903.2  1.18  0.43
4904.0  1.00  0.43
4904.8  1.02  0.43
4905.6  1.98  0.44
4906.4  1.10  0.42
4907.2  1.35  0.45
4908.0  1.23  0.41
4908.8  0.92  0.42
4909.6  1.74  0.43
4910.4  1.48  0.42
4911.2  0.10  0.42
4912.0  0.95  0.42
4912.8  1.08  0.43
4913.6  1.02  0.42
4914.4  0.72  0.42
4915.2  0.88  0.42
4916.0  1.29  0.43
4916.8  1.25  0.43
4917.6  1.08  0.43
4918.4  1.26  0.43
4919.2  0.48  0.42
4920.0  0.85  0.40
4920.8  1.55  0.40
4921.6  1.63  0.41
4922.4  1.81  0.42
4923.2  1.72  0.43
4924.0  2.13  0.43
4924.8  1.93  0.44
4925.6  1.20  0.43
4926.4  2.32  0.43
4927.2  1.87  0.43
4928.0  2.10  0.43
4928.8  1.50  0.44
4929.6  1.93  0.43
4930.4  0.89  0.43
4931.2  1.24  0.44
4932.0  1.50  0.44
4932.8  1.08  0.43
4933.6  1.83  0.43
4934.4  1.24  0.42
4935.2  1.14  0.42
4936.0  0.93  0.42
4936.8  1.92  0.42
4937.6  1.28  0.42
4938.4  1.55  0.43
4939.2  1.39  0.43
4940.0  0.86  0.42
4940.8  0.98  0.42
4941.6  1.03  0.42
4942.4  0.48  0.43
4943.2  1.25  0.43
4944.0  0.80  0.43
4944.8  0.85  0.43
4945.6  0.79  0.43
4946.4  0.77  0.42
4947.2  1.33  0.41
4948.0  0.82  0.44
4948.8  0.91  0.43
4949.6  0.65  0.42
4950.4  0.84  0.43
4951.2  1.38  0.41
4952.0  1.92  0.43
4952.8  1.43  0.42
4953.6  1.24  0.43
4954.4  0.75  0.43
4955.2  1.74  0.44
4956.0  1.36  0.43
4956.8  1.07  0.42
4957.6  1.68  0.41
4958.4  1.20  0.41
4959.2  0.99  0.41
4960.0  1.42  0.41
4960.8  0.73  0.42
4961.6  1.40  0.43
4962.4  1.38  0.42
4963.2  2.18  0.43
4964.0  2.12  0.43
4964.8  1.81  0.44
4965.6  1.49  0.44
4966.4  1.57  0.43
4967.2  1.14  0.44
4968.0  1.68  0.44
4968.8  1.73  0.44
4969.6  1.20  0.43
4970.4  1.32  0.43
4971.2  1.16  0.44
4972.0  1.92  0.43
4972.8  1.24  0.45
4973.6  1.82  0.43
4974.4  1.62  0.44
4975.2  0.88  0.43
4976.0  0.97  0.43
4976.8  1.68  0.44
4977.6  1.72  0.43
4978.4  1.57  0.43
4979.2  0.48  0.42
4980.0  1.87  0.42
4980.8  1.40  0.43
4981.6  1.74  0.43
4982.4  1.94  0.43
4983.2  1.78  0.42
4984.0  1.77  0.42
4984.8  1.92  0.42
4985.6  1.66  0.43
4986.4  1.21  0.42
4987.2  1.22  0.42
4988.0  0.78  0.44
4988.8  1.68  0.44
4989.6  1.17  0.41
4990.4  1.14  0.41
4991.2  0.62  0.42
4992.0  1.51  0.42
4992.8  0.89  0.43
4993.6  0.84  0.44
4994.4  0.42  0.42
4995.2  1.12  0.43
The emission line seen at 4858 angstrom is [O II] 3727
